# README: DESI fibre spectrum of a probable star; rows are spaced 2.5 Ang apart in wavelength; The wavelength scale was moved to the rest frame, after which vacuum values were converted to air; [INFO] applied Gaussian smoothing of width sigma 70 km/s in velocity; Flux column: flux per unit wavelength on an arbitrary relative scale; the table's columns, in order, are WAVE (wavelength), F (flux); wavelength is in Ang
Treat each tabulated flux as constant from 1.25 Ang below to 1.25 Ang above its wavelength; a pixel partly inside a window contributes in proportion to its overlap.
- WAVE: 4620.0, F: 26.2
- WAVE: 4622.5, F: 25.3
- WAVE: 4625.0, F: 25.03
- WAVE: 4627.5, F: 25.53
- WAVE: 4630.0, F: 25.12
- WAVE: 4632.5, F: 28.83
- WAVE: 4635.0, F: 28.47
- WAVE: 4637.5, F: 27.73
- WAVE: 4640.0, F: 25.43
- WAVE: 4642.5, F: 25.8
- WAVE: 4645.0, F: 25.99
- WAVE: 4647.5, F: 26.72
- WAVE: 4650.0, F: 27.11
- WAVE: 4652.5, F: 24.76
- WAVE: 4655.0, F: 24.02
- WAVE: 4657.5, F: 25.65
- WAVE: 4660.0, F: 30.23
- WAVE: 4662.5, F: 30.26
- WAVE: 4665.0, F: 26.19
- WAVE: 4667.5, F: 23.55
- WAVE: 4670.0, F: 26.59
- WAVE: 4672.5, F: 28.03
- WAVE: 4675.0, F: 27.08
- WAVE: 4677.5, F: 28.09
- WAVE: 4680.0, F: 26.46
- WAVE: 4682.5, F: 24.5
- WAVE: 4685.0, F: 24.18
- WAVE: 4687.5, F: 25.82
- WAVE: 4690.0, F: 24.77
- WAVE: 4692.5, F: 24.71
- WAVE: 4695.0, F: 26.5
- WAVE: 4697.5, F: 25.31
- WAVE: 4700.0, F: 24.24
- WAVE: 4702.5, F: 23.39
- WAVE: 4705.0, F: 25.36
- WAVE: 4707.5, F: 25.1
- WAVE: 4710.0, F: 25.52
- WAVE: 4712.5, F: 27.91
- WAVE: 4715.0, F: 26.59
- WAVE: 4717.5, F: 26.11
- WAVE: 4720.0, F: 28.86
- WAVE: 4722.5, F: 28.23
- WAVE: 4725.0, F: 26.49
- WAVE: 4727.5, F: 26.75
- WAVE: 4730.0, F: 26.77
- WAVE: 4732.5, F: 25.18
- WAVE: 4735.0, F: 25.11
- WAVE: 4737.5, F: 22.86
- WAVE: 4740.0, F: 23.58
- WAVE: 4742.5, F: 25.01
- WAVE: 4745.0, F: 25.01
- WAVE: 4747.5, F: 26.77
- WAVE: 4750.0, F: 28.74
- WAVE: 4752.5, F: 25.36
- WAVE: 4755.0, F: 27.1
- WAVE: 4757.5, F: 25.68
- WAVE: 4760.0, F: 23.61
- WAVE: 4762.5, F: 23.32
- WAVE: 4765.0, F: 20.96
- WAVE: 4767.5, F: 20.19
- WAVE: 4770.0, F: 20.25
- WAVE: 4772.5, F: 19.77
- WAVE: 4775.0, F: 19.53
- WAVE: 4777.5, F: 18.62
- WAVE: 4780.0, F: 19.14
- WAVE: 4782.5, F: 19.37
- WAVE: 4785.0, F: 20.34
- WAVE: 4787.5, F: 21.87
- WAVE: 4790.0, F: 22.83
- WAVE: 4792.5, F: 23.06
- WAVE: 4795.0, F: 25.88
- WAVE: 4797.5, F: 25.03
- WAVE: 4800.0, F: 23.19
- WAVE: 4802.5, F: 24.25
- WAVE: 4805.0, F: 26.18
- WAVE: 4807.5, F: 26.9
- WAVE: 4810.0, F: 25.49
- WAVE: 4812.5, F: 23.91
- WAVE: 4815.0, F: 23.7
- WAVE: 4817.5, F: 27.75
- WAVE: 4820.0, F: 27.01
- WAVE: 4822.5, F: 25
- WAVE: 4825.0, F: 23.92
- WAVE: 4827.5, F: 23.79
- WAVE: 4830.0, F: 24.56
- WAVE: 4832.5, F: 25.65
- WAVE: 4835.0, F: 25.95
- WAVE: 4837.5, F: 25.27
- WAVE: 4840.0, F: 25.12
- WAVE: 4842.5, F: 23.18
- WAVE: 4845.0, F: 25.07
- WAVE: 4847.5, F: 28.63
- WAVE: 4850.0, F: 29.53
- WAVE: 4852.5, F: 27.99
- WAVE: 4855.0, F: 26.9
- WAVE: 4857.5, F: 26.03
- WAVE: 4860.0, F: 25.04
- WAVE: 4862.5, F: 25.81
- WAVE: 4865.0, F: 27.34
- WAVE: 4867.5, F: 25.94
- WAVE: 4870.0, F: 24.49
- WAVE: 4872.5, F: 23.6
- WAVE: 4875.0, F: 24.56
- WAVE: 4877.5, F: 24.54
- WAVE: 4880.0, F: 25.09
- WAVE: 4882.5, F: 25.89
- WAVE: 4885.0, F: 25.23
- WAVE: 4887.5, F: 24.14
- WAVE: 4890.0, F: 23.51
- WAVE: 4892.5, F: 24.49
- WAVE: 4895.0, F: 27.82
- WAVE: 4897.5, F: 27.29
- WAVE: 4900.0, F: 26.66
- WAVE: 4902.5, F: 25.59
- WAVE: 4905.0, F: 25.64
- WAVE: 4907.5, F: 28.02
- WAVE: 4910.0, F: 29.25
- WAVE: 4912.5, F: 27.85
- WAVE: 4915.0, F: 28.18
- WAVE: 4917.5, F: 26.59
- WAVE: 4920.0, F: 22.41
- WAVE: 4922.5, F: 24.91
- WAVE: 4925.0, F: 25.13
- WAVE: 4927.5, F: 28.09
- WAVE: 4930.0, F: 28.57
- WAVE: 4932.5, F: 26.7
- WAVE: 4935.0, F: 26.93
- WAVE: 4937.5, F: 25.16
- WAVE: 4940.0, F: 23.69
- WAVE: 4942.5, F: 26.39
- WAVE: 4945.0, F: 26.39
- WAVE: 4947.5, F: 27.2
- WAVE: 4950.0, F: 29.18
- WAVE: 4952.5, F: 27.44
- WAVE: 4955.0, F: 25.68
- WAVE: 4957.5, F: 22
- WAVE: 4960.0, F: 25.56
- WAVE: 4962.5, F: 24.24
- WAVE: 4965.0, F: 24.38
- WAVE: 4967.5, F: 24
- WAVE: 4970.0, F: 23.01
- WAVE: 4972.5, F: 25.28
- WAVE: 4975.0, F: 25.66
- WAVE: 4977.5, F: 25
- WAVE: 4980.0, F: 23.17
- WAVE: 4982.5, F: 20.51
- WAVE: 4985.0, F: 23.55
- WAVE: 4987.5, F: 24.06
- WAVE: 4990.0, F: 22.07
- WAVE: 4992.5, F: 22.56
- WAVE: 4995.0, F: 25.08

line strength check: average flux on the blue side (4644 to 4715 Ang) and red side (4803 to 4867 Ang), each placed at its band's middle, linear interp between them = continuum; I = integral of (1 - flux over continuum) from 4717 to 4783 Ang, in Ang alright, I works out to 4.79 Ang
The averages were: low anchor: 26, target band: 24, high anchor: 25.8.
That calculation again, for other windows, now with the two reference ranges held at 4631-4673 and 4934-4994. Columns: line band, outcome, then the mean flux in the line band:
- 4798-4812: 0.3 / 25.1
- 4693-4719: 0.8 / 25.6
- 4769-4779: 2.5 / 19.5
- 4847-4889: -0.9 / 25.9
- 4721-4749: 0.6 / 25.7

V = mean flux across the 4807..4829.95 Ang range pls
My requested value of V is 25.2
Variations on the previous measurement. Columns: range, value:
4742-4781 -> 23.1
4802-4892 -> 25.5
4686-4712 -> 25.1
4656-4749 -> 26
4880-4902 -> 25.6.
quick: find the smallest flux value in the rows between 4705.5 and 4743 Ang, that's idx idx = 22.86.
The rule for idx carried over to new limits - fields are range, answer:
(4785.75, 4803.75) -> 21.87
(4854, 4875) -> 23.6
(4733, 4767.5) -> 20.19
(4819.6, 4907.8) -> 23.18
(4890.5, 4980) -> 22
